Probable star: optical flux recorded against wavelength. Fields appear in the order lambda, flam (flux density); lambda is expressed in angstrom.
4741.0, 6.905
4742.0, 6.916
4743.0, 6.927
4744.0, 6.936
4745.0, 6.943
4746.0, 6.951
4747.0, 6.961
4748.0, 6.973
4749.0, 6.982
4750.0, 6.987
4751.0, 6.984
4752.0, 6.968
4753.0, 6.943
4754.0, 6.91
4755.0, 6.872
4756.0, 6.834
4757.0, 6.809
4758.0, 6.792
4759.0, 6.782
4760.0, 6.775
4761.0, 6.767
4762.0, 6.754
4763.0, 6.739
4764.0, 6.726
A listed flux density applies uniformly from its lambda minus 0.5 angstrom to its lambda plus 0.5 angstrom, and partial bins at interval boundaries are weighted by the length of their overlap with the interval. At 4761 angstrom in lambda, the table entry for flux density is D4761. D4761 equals 6.767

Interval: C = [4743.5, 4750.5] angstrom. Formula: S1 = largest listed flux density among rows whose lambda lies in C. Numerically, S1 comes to 6.987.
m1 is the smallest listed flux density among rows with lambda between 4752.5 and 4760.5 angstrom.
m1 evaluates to 6.775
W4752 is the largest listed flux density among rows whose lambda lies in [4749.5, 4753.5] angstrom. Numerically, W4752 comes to 6.987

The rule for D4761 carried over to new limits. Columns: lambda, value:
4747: 6.961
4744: 6.936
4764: 6.726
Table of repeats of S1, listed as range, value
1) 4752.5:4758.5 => 6.943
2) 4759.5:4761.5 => 6.775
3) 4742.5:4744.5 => 6.936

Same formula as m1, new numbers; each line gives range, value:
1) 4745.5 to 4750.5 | 6.951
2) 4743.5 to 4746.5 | 6.936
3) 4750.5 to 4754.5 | 6.91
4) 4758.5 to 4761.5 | 6.767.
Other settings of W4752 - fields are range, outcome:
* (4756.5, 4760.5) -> 6.809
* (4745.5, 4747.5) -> 6.961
